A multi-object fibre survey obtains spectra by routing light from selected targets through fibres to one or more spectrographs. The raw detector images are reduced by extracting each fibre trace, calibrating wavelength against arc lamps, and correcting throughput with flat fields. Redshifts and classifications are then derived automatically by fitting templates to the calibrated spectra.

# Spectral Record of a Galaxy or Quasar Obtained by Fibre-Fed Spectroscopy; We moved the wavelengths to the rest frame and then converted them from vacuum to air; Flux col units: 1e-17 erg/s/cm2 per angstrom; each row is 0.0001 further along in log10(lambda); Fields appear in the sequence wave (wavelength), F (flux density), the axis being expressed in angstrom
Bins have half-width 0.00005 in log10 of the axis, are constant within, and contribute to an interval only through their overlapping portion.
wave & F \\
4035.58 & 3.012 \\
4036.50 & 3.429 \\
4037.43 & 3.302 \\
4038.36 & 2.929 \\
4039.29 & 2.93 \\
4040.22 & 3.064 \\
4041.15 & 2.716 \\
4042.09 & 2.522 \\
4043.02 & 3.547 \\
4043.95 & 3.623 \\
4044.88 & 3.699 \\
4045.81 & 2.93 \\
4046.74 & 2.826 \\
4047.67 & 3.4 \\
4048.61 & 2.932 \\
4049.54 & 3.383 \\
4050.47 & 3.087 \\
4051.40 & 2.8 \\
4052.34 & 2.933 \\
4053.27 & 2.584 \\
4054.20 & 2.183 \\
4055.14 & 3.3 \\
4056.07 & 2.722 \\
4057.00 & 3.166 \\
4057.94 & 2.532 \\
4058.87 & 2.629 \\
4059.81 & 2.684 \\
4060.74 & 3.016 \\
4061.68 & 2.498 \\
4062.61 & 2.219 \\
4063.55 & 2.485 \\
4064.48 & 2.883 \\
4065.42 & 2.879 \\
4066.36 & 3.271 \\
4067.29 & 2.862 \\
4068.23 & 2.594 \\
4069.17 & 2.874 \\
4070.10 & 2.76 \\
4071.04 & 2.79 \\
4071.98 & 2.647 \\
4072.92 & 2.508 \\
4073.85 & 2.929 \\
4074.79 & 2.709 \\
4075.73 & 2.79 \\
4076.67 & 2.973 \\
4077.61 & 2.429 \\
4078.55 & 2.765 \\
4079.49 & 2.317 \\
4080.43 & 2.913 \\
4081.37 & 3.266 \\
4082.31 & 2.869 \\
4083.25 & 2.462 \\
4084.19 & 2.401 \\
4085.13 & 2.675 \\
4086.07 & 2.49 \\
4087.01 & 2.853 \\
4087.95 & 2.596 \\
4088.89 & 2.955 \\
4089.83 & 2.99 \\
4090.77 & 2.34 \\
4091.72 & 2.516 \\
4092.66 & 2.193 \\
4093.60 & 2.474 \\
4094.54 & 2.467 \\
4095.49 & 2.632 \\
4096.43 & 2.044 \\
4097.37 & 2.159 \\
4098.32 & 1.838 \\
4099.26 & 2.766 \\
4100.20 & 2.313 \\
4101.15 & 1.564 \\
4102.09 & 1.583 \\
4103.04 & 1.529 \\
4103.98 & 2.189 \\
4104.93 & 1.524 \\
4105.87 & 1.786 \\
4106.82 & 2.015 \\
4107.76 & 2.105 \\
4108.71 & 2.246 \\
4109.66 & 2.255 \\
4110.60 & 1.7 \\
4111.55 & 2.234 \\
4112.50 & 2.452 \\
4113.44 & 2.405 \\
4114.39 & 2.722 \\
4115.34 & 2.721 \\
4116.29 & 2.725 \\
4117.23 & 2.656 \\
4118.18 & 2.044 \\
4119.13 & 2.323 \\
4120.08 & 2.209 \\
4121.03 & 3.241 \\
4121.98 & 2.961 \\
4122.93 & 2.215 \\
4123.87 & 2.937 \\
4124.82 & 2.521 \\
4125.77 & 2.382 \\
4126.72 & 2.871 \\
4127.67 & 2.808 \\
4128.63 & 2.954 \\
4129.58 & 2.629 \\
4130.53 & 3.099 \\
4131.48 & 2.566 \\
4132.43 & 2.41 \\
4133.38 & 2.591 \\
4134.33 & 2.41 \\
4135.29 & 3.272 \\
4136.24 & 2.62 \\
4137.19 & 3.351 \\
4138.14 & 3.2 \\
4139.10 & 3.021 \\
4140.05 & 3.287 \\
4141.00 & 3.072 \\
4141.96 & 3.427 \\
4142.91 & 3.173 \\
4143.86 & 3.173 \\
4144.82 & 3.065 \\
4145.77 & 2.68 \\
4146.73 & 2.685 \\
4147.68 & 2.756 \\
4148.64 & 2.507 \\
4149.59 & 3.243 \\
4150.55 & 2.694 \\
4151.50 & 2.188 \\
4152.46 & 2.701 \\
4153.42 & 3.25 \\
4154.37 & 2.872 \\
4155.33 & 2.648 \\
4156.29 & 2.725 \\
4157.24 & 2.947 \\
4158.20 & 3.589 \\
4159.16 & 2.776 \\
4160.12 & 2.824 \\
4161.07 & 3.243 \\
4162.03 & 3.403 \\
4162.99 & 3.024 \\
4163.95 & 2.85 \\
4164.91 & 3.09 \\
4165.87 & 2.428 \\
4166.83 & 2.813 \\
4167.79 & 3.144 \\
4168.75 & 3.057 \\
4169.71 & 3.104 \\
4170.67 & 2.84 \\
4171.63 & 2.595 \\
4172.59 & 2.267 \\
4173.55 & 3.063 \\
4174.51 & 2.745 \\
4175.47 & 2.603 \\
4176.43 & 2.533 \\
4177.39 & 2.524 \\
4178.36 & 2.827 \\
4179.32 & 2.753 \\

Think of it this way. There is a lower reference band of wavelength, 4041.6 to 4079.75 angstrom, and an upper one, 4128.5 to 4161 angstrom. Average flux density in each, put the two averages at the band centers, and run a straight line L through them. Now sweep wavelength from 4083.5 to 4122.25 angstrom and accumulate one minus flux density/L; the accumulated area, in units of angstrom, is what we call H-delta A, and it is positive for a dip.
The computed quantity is 7.2 angstrom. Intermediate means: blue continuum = 2.85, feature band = 2.34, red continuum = 2.9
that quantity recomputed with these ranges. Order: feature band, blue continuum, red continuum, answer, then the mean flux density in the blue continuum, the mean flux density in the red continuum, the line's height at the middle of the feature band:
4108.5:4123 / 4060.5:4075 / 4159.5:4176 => 1.8 angstrom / 2.74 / 2.89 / 2.81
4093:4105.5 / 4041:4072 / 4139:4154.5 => 3.5 angstrom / 2.89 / 2.93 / 2.91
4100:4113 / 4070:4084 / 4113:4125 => 3.3 angstrom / 2.73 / 2.59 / 2.63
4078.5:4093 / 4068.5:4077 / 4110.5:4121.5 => 0.1 angstrom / 2.77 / 2.48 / 2.68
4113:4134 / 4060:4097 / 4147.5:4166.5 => 1.2 angstrom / 2.67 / 2.89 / 2.8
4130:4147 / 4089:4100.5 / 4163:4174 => -1.8 angstrom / 2.41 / 2.85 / 2.67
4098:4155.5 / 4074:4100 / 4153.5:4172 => 4.2 angstrom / 2.59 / 2.95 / 2.78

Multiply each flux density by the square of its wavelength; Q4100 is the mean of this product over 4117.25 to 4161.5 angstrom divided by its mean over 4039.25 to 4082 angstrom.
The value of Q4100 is 1.0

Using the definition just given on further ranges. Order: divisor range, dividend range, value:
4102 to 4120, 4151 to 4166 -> 1.37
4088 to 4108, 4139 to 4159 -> 1.37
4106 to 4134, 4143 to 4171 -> 1.18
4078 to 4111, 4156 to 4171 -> 1.33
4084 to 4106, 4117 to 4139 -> 1.20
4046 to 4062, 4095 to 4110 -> 0.73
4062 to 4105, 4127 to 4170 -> 1.19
